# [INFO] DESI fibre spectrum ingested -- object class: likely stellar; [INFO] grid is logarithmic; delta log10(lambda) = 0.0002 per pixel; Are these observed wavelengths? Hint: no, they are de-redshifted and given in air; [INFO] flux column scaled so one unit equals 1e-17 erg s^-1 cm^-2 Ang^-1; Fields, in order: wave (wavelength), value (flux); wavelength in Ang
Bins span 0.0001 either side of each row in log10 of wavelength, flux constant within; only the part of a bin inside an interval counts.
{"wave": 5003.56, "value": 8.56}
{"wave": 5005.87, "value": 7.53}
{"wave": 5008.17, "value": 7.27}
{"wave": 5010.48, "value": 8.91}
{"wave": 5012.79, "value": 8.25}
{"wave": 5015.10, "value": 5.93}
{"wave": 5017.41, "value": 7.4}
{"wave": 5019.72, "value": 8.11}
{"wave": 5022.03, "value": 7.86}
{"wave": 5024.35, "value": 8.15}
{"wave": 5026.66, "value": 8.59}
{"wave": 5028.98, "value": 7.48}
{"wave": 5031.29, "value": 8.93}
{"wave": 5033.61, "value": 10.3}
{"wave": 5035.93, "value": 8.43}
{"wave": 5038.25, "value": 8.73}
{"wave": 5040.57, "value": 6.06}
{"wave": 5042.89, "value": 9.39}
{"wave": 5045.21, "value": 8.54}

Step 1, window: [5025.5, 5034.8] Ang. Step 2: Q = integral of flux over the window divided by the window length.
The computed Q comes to 8.83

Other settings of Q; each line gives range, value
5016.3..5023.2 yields 7.79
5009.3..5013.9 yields 8.57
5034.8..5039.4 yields 8.58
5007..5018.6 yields 7.55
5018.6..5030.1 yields 8.04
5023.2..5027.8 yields 8.38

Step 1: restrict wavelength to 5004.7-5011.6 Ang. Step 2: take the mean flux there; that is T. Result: 7.9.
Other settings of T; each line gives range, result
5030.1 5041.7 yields 8.49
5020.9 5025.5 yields 7.99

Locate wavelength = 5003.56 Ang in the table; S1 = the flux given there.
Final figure 8.56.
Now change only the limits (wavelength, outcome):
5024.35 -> 8.15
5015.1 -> 5.93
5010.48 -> 8.91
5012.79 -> 8.25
